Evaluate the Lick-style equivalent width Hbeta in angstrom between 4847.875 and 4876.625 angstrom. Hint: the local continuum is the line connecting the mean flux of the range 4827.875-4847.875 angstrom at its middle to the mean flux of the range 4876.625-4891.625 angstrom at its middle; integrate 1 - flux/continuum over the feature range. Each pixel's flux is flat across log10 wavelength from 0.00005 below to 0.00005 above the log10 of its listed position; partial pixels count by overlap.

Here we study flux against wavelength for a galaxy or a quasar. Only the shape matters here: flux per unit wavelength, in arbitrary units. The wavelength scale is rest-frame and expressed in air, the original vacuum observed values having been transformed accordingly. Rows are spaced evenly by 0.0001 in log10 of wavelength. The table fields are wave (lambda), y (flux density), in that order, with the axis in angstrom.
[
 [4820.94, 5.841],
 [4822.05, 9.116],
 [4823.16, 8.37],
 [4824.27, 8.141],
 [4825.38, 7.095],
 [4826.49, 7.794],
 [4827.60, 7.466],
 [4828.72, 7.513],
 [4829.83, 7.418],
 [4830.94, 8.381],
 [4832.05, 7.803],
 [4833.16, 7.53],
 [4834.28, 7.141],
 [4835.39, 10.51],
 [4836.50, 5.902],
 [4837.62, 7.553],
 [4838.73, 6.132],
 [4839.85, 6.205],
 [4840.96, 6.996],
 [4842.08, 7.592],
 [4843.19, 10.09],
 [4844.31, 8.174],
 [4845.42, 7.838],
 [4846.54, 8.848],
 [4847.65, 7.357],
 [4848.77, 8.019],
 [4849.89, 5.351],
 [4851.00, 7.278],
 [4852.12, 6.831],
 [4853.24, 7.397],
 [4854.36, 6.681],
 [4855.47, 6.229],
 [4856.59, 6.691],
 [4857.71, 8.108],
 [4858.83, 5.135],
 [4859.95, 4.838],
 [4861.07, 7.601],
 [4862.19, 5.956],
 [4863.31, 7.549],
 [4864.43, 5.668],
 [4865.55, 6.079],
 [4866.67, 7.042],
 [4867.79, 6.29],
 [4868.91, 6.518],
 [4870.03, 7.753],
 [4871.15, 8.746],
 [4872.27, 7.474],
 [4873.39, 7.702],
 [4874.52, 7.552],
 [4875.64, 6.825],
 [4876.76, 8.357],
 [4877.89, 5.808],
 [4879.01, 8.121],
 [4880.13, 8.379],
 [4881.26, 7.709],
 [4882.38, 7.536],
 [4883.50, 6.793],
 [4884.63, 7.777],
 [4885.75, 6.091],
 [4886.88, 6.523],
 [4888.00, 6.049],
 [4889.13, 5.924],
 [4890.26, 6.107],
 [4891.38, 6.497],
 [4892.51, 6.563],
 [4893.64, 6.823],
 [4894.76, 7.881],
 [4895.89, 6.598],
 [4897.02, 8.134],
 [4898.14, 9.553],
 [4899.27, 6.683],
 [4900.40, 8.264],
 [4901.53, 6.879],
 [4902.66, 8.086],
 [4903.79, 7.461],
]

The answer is 1.7 angstrom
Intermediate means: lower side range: 7.72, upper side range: 6.95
